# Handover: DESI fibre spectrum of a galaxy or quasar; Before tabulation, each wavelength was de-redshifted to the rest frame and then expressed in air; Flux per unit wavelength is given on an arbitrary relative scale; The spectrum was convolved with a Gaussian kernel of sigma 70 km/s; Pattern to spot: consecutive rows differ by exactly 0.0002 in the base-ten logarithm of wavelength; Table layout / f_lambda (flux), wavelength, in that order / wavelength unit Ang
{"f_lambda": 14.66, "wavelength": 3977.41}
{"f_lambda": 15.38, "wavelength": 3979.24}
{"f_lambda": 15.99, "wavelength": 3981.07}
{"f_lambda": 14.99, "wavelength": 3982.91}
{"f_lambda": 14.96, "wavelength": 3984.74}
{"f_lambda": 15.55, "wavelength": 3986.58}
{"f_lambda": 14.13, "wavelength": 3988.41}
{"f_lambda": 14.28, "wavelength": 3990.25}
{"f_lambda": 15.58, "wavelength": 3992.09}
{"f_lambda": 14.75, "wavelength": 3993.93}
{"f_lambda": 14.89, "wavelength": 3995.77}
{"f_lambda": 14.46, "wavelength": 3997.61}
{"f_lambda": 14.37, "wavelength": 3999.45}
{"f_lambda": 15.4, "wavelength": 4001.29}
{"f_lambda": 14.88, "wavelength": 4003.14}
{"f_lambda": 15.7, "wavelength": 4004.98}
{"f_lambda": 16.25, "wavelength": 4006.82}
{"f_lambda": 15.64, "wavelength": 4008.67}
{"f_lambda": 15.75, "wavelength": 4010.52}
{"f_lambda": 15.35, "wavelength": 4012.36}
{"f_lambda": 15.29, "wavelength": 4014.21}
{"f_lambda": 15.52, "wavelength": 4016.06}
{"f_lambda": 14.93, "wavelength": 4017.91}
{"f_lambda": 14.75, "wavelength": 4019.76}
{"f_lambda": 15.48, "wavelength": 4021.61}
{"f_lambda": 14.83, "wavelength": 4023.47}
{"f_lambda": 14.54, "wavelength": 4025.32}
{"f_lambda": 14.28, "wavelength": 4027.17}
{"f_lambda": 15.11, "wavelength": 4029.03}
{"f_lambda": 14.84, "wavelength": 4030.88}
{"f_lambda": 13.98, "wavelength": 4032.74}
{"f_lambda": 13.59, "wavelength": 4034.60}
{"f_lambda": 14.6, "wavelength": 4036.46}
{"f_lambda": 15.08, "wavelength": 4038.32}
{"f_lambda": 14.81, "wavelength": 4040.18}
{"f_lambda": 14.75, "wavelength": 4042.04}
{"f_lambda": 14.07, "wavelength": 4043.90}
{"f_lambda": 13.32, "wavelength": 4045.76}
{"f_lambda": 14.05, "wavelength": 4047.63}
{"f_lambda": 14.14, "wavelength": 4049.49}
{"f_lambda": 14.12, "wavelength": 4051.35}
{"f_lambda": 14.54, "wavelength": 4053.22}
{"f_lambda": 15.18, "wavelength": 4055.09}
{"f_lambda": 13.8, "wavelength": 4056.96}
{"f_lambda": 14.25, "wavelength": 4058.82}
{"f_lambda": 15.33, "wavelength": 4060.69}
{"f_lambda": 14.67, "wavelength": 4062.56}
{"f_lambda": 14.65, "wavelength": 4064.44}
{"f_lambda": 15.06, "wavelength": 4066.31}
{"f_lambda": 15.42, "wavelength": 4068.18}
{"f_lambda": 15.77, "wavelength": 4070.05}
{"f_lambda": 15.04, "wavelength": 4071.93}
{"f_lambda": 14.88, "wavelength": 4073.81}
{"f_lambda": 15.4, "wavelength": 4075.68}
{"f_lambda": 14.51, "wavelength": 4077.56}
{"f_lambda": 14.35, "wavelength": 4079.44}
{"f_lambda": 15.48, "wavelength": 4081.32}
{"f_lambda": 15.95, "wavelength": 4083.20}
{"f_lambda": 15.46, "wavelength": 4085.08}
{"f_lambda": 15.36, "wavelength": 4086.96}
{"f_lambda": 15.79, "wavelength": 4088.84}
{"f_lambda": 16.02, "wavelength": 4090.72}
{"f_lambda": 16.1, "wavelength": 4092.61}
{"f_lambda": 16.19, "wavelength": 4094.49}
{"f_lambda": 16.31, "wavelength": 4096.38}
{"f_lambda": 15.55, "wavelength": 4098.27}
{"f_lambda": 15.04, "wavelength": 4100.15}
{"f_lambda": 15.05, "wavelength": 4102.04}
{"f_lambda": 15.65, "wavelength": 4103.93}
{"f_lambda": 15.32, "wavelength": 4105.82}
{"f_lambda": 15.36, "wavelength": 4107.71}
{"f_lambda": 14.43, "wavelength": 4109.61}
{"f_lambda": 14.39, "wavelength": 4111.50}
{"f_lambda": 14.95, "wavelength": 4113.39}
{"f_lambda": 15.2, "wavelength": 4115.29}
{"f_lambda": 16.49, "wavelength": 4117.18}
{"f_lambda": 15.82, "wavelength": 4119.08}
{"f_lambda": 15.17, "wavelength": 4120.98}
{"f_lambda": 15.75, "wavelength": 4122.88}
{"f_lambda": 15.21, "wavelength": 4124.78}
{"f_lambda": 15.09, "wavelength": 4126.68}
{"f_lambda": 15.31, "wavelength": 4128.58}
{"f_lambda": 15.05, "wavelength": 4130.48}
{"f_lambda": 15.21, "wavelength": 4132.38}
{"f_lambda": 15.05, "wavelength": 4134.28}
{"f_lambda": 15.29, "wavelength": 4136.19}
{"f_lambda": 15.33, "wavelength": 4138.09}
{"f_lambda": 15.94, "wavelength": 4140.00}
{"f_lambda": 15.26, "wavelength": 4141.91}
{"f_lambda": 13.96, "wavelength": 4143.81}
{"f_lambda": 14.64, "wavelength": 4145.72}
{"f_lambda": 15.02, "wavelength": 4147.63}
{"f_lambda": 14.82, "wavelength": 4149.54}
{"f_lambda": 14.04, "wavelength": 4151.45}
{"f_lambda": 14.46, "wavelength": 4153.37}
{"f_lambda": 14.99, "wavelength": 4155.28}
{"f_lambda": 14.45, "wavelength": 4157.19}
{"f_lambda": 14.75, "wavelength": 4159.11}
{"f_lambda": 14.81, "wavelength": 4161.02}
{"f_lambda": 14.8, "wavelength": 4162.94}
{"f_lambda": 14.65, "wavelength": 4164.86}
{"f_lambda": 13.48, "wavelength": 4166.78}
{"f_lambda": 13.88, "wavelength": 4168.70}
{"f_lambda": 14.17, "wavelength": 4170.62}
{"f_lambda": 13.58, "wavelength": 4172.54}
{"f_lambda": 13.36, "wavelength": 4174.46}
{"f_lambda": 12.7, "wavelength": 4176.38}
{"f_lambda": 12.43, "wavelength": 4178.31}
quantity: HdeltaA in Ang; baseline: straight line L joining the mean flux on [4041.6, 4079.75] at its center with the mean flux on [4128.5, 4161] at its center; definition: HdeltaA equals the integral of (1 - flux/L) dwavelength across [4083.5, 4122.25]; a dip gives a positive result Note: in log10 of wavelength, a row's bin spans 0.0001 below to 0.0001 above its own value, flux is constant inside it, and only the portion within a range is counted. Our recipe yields -1.9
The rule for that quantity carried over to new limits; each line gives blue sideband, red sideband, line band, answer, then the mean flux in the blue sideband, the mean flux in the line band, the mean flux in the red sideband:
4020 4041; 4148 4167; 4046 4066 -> 0.2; 14.6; 14.4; 14.6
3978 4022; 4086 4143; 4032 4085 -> 2.1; 15.2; 14.7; 15.4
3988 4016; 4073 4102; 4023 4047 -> 1.3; 15.1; 14.4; 15.5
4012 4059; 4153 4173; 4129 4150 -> -0.9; 14.6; 15.1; 14.4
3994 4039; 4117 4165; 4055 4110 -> -0.9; 15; 15.3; 15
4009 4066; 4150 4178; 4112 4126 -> -1.1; 14.7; 15.5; 14.1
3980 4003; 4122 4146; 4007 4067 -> 1.2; 14.9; 14.7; 15.2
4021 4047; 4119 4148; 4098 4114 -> -0.1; 14.5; 15.1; 15.2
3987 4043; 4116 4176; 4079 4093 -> -0.7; 14.9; 15.6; 14.8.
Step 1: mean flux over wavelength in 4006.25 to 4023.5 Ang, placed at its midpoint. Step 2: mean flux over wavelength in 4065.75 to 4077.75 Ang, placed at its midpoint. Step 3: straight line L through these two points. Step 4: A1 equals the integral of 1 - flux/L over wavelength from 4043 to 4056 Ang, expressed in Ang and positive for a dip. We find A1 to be 0.9 Ang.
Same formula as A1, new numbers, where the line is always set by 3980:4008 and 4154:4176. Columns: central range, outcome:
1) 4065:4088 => -0.9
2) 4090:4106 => -1.3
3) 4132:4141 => -0.6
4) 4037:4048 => 0.4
